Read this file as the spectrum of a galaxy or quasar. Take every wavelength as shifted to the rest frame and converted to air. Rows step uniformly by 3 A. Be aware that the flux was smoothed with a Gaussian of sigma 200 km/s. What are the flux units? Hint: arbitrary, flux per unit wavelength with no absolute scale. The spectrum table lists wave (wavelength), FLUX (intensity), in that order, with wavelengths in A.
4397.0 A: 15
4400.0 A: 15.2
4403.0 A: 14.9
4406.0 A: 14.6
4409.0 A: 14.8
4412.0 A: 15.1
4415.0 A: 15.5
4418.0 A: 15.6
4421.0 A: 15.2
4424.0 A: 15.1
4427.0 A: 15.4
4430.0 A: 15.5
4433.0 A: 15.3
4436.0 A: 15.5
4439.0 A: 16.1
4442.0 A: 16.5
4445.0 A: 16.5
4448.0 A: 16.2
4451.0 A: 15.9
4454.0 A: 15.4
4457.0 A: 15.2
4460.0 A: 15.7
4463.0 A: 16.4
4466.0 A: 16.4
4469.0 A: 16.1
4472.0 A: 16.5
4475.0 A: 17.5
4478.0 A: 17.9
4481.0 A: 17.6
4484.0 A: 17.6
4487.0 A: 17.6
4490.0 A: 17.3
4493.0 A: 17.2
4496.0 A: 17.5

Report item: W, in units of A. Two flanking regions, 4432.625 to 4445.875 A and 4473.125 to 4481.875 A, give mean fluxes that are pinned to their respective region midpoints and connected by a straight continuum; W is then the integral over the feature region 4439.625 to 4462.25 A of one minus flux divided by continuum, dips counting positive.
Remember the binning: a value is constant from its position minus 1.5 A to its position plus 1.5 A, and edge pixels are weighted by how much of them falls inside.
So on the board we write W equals 0.8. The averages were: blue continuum 16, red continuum 17.6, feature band 15.9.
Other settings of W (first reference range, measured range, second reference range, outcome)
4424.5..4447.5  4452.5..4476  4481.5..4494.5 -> 0.8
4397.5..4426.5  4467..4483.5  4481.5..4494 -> -0.1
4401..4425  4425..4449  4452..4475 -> -0.5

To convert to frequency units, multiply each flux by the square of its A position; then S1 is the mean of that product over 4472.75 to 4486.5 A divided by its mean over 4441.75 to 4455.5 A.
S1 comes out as 1.11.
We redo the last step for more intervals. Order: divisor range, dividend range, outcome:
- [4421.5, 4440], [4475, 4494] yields 1.16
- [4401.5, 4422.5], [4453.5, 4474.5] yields 1.09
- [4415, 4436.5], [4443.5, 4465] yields 1.05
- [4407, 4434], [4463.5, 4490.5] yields 1.15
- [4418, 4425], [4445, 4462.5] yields 1.05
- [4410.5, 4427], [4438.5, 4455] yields 1.07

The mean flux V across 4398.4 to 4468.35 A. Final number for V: 15.6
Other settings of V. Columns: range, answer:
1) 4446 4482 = 16.4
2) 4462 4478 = 16.7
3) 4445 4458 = 15.8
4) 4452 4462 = 15.5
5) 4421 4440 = 15.4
